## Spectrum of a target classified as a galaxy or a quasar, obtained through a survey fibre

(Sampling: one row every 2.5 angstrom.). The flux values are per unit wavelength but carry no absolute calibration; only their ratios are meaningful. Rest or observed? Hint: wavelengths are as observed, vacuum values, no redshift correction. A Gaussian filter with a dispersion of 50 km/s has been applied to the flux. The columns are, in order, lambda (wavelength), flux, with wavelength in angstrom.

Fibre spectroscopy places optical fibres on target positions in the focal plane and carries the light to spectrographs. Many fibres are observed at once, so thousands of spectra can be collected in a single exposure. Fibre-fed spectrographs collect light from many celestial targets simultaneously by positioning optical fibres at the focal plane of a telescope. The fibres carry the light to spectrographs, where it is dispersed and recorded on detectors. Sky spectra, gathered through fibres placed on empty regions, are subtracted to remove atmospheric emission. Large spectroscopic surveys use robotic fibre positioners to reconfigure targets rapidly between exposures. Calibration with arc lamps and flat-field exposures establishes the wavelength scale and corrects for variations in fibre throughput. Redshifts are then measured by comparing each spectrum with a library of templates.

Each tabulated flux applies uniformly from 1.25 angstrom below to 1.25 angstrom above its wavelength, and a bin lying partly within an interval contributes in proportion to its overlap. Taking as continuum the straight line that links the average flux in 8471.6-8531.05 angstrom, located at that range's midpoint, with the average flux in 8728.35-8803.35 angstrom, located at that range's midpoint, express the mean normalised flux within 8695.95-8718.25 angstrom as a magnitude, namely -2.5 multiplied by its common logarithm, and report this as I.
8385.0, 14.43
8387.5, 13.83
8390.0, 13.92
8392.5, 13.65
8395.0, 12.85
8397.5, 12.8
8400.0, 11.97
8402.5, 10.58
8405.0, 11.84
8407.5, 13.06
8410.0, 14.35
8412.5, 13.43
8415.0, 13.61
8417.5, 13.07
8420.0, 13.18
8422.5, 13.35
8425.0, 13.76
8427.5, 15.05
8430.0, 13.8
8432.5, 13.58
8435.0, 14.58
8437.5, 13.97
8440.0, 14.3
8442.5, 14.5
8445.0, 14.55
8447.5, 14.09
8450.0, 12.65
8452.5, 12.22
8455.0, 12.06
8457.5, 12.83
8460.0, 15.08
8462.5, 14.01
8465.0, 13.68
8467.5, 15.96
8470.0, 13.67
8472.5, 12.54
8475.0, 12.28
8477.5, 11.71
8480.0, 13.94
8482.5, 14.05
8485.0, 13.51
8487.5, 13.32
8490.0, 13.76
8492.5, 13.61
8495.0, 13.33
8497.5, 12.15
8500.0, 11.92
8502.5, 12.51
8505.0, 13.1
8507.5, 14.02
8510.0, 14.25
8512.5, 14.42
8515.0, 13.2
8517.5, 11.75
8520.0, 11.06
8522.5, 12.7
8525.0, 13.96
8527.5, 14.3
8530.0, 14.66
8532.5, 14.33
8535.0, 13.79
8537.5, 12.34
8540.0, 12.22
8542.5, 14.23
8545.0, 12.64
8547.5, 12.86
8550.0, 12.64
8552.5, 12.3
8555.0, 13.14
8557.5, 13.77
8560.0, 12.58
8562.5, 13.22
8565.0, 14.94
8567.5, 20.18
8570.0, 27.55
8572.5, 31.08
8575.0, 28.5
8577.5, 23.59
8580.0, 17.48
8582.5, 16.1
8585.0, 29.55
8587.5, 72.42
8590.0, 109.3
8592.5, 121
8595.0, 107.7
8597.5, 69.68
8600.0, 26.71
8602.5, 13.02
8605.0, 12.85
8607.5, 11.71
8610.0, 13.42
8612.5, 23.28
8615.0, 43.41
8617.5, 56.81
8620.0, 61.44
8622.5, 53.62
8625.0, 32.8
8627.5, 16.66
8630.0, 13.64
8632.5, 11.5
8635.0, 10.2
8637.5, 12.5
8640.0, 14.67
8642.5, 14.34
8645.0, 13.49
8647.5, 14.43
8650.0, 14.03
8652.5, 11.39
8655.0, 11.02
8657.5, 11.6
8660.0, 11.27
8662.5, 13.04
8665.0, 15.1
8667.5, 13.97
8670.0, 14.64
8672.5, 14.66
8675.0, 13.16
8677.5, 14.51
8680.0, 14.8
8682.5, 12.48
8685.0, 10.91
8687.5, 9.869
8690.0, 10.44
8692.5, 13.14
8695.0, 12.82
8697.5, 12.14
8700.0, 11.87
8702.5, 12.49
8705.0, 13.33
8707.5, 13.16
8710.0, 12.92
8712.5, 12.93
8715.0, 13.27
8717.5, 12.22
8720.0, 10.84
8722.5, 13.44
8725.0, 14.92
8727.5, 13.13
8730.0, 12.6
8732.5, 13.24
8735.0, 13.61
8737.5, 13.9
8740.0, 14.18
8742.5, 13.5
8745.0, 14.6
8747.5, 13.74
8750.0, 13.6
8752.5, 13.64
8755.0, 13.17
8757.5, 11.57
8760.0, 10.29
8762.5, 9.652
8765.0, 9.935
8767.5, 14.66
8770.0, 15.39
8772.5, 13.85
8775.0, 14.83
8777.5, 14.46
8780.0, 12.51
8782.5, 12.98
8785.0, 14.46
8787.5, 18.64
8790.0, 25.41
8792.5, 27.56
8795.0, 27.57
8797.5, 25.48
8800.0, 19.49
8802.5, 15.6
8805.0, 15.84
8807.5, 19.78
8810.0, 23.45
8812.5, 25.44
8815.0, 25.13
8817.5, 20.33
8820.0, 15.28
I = 0.176 mag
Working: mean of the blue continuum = 13.2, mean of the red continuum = 15.5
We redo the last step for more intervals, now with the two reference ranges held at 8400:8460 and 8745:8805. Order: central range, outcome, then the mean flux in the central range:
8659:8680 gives 0.10 mag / 13.9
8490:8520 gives 0.07 mag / 13.1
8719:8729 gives 0.19 mag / 13.1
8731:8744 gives 0.15 mag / 13.7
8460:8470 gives -0.06 mag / 14.5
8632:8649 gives 0.15 mag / 13.1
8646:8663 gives 0.21 mag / 12.4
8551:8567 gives 0.06 mag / 13.6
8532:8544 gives 0.07 mag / 13.3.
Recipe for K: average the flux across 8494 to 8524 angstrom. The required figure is 12.9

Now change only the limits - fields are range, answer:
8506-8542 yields 13.4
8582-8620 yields 49.5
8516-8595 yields 25.8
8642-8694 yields 12.9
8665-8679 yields 14.3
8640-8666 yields 13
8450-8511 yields 13.3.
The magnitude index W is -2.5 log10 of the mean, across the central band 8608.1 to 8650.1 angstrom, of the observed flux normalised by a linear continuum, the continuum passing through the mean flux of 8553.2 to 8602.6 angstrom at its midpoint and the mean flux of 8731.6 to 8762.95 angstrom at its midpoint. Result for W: 0.28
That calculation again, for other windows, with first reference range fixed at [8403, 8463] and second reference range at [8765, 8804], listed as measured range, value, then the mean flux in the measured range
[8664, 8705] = 0.28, 12.9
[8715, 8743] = 0.29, 13.2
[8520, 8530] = 0.10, 13.5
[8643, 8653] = 0.20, 13.6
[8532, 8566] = 0.14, 13.2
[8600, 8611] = 0.10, 14.3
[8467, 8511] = 0.08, 13.3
